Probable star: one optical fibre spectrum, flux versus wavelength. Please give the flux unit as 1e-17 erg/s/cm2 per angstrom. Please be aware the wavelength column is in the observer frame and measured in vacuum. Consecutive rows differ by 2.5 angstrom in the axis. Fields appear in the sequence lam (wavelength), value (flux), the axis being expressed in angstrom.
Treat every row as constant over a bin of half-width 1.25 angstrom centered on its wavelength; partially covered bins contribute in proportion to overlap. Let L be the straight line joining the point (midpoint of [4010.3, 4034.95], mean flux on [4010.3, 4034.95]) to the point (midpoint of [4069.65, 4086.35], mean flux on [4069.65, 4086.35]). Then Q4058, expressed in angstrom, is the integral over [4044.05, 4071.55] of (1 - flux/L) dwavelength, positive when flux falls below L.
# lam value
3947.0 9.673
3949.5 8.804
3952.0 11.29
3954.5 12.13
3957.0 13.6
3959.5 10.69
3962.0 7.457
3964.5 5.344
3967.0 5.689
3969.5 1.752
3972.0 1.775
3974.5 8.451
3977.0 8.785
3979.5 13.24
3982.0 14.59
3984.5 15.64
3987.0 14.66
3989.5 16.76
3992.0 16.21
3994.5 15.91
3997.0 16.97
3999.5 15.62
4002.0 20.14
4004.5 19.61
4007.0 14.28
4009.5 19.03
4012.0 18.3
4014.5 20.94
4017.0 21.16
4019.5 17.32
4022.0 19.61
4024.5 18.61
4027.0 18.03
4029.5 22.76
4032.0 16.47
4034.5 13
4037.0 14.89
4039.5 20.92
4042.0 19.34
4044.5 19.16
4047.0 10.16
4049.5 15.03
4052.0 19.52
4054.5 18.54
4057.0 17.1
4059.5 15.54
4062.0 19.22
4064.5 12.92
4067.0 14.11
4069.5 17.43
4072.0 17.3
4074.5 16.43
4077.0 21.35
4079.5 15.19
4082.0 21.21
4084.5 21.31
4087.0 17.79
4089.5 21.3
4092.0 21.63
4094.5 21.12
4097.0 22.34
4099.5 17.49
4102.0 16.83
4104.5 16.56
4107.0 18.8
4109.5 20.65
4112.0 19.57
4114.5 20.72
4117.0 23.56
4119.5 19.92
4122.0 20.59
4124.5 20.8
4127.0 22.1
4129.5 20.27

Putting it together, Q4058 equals 3.7 angstrom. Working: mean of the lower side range 18.8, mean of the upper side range 18.7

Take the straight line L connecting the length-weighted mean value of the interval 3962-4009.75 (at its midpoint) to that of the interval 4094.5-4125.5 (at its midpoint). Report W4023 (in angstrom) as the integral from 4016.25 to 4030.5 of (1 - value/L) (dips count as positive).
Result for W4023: -4.5 angstrom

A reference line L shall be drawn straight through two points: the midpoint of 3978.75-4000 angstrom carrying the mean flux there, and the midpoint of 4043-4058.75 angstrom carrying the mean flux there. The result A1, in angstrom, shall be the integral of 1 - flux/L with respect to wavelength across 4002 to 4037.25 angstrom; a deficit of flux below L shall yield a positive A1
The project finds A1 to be -4.9 angstrom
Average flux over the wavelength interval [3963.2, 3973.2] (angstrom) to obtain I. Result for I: 3.67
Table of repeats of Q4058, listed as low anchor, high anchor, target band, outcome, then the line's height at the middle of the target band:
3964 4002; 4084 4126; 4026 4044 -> -3.1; 15.3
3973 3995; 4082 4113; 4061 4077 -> 1.4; 18.2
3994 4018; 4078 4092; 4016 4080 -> 5.3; 19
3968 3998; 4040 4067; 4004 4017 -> -4.5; 13.8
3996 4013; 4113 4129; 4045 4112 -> 6.6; 19.9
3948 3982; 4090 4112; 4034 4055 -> -2.6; 15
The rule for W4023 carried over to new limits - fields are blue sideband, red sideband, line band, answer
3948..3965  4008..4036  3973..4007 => -1.0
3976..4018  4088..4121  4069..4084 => 0.6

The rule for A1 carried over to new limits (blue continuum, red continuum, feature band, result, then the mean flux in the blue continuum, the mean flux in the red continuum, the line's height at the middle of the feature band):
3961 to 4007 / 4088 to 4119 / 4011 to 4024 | -4.5 angstrom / 12.2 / 20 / 14.4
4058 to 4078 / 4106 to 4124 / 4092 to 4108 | 0.2 angstrom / 16.7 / 20.6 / 19.4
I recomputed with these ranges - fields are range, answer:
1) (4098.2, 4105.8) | 17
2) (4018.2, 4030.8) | 19.3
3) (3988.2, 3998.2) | 16.5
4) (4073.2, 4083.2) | 18.5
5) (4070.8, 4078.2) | 18.3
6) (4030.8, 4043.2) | 16.9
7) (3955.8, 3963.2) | 10.6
